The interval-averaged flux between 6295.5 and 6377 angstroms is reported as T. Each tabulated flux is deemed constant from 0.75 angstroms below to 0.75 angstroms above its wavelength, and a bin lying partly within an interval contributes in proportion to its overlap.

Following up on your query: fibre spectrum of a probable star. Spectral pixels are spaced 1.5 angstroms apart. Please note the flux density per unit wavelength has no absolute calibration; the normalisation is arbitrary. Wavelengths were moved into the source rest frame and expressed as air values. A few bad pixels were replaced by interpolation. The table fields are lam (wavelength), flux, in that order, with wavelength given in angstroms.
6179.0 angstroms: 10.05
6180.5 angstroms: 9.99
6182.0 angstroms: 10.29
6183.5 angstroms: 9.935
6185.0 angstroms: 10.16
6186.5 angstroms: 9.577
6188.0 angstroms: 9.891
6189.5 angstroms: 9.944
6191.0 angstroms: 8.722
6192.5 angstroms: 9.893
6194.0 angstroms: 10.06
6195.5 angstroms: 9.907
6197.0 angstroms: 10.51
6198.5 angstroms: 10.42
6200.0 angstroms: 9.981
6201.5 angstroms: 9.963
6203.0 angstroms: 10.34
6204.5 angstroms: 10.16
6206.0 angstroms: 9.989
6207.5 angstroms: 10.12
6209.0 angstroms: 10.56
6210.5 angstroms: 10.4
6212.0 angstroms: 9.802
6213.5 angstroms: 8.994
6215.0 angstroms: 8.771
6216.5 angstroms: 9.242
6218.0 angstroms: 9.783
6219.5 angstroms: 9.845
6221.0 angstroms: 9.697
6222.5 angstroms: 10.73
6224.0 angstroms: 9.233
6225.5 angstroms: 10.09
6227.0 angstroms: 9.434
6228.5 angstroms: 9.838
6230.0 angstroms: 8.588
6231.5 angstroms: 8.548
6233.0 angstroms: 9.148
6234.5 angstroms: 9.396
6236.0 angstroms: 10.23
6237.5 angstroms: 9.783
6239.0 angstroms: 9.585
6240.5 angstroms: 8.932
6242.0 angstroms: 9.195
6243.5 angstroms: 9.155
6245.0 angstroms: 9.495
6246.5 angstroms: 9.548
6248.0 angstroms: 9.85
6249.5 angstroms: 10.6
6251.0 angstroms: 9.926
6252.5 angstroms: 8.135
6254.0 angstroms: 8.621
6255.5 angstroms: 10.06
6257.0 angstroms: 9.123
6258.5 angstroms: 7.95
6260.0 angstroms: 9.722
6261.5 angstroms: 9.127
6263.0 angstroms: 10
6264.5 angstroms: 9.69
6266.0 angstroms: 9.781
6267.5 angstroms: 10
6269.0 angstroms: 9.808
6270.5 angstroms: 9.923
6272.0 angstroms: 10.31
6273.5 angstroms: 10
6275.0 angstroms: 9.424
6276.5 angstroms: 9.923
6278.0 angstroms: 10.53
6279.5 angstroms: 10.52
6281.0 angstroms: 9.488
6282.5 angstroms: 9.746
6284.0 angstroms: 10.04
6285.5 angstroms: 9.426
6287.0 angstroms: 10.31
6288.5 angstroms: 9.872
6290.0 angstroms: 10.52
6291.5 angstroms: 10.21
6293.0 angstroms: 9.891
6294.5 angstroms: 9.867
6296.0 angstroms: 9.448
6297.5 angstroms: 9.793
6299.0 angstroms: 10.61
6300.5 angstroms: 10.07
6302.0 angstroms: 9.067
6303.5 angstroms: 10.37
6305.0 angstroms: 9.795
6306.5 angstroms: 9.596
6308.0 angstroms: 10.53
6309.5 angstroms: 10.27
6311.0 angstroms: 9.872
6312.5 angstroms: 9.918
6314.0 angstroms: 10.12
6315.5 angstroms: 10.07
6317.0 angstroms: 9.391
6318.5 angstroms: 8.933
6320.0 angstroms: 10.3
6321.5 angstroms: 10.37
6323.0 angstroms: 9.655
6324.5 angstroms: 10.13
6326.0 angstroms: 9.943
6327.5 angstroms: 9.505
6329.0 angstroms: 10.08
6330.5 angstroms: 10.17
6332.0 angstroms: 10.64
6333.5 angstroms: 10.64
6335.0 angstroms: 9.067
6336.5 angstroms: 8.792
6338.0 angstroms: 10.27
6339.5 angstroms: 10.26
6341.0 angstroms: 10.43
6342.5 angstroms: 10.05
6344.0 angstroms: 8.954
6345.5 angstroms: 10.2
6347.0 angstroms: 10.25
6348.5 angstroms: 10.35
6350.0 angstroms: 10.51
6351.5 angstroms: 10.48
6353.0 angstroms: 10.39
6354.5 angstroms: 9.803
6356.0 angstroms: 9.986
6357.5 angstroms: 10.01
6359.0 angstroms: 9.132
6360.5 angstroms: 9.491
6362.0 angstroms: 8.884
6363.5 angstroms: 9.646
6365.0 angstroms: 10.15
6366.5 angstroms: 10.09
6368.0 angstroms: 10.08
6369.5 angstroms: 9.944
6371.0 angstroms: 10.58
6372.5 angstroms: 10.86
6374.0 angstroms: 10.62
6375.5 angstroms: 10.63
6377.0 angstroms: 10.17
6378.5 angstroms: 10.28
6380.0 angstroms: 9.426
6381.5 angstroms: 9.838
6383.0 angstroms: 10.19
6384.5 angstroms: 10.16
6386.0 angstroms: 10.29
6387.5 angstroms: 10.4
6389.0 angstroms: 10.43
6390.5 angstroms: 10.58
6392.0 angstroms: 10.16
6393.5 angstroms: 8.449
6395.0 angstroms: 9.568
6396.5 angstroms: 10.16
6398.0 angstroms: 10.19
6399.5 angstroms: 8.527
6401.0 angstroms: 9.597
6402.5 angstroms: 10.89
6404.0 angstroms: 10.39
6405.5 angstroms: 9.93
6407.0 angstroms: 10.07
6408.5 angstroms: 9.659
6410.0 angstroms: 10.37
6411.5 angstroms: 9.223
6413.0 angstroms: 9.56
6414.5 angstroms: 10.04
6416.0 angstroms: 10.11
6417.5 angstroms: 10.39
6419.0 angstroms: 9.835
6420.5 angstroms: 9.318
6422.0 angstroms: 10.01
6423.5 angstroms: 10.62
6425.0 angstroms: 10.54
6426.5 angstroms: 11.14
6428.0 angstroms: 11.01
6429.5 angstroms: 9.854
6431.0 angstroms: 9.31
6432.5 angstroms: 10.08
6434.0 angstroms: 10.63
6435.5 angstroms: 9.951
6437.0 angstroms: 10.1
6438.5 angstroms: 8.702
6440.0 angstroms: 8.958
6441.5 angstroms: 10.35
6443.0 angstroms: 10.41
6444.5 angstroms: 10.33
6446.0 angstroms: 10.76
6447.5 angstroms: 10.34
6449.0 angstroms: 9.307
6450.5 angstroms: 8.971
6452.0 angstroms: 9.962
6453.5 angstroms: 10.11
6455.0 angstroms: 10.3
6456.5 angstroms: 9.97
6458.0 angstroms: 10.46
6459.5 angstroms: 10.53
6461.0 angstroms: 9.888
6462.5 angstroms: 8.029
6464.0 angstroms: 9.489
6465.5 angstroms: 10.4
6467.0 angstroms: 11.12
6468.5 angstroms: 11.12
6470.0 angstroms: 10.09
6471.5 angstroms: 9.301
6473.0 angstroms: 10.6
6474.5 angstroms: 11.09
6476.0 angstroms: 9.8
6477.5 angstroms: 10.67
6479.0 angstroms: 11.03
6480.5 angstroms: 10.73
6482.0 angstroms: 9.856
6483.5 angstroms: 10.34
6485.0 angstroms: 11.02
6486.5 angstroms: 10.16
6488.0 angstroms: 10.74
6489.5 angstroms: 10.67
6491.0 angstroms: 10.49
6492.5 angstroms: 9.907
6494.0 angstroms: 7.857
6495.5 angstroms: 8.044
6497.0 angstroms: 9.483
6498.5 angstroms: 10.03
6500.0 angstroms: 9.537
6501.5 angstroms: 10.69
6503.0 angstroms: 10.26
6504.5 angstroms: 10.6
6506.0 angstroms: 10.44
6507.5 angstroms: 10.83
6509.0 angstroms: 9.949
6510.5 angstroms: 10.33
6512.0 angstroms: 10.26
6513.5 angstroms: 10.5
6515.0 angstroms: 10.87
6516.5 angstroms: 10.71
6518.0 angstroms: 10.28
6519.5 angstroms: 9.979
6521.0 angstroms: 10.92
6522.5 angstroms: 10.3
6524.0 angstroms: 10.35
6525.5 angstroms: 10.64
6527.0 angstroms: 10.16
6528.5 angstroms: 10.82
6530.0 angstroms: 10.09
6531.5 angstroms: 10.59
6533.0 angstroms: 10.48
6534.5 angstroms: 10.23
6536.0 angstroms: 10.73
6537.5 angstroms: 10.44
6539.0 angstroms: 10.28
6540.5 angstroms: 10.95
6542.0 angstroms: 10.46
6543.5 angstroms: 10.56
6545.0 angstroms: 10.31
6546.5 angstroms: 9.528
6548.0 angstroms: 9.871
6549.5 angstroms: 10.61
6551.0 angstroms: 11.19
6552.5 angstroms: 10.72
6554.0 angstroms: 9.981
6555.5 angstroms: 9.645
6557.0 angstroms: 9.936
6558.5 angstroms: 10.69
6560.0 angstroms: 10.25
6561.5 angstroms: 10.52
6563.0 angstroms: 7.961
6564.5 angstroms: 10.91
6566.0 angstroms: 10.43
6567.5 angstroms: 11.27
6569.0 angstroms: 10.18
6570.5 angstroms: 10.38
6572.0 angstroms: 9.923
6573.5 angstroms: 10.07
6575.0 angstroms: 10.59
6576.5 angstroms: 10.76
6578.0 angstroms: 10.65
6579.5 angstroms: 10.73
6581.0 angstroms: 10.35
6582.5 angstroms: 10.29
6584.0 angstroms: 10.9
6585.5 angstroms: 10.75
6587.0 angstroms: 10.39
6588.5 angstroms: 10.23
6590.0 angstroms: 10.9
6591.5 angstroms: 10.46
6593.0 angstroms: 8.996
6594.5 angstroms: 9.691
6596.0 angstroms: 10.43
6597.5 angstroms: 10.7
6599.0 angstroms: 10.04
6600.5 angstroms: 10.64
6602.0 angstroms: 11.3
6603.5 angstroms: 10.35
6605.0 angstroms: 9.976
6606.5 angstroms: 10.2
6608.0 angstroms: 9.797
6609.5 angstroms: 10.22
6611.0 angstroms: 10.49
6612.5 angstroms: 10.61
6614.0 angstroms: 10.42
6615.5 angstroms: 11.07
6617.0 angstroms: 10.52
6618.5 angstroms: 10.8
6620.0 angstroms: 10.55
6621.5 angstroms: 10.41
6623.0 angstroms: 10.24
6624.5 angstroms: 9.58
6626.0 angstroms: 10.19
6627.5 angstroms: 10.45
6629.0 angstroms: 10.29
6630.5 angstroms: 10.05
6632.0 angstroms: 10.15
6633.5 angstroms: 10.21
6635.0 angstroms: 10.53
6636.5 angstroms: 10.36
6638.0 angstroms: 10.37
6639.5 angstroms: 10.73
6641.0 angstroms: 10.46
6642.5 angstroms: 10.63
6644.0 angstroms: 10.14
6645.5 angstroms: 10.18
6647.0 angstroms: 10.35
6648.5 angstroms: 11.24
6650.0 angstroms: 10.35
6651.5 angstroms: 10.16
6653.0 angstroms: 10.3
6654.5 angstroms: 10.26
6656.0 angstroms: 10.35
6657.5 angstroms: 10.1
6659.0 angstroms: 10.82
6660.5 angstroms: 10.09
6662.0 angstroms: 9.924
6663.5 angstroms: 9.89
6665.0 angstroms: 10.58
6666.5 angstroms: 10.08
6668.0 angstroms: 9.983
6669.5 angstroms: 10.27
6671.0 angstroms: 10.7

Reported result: 9.99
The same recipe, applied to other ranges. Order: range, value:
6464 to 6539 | 10.3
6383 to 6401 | 9.9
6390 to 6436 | 10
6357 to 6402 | 9.96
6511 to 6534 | 10.5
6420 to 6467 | 10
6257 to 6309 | 9.85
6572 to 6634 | 10.4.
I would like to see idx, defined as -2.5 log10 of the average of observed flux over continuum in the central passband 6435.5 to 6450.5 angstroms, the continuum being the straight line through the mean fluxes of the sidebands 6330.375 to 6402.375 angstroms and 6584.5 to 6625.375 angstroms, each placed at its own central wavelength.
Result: 0.03 mag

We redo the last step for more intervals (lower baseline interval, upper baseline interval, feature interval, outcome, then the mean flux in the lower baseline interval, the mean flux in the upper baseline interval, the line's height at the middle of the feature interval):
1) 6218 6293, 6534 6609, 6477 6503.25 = 0.010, 9.66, 10.3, 10.2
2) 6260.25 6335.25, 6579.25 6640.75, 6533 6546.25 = -0.019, 9.94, 10.4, 10.3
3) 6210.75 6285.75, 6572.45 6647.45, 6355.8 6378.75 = -0.020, 9.58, 10.4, 9.85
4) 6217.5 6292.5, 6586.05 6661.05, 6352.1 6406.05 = -0.012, 9.66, 10.4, 9.89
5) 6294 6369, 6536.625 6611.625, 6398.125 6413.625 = 0.024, 9.93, 10.3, 10.1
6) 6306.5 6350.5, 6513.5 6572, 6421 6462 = 0.011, 9.98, 10.4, 10.2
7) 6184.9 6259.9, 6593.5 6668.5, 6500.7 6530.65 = -0.032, 9.63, 10.3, 10.1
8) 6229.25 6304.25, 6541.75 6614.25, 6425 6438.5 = -0.018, 9.67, 10.3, 10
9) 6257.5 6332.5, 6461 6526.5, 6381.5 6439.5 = 0.008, 9.89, 10.2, 10.1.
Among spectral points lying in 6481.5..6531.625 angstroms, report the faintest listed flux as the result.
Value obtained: 7.857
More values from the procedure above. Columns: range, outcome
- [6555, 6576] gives 7.961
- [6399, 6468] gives 8.029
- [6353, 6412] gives 8.449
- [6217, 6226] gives 9.233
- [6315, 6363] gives 8.792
